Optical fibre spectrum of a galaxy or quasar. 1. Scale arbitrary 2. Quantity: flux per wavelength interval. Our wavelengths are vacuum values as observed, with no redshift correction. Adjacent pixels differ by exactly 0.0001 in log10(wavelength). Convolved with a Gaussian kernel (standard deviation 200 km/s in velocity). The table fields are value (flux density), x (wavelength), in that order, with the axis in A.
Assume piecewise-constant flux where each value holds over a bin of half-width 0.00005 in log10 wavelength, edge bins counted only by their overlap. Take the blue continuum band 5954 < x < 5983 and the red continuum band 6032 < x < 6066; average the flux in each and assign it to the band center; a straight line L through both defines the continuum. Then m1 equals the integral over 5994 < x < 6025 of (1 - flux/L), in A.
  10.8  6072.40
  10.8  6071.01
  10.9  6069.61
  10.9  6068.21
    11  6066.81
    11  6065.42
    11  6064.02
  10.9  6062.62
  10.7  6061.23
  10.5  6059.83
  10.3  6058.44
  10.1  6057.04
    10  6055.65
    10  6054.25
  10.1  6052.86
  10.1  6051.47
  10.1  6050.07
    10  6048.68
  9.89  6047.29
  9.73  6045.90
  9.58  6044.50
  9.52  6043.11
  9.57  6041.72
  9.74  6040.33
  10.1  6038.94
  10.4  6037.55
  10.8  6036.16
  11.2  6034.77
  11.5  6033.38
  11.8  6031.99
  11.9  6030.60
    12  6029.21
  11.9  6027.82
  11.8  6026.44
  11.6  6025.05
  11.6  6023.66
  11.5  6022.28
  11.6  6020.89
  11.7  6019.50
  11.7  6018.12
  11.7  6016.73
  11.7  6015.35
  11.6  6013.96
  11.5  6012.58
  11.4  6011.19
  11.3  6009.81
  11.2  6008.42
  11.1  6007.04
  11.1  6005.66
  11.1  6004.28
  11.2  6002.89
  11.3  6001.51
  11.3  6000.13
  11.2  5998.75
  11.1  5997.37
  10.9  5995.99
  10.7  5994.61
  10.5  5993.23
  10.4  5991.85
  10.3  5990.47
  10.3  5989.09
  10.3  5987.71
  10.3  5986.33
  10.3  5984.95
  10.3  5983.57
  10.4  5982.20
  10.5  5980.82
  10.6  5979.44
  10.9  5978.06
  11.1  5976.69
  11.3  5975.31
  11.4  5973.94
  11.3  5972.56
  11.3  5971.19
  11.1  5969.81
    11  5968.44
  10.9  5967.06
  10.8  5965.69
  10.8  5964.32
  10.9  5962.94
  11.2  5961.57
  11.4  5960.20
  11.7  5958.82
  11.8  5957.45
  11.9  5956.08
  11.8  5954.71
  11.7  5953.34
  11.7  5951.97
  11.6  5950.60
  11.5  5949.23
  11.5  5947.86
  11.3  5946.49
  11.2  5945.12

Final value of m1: -1.8 A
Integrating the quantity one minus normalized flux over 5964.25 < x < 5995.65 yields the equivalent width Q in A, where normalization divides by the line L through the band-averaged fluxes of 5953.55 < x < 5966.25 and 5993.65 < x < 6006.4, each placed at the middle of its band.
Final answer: 1.42 A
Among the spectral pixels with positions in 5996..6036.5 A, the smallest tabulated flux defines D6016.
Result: 10.8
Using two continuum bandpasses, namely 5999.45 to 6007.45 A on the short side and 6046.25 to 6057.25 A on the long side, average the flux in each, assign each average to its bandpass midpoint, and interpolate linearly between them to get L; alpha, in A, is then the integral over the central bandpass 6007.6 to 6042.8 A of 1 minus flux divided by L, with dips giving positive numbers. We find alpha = -2.05 A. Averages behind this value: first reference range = 11.2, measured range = 11.3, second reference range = 10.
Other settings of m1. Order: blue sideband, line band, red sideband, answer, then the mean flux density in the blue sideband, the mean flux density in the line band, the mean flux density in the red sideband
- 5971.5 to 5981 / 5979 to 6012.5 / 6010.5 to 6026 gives 1.48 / 11.1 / 10.8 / 11.6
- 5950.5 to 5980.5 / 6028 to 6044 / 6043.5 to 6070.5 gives -0.35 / 11.3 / 10.8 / 10.3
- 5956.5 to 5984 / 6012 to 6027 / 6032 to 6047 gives -1.62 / 11.1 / 11.6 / 10.3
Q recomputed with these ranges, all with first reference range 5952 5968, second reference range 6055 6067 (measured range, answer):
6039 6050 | 1.0 A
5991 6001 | 0.2 A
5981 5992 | 0.8 A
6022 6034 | -1.0 A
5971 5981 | 0.2 A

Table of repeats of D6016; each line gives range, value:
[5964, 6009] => 10.3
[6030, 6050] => 9.52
